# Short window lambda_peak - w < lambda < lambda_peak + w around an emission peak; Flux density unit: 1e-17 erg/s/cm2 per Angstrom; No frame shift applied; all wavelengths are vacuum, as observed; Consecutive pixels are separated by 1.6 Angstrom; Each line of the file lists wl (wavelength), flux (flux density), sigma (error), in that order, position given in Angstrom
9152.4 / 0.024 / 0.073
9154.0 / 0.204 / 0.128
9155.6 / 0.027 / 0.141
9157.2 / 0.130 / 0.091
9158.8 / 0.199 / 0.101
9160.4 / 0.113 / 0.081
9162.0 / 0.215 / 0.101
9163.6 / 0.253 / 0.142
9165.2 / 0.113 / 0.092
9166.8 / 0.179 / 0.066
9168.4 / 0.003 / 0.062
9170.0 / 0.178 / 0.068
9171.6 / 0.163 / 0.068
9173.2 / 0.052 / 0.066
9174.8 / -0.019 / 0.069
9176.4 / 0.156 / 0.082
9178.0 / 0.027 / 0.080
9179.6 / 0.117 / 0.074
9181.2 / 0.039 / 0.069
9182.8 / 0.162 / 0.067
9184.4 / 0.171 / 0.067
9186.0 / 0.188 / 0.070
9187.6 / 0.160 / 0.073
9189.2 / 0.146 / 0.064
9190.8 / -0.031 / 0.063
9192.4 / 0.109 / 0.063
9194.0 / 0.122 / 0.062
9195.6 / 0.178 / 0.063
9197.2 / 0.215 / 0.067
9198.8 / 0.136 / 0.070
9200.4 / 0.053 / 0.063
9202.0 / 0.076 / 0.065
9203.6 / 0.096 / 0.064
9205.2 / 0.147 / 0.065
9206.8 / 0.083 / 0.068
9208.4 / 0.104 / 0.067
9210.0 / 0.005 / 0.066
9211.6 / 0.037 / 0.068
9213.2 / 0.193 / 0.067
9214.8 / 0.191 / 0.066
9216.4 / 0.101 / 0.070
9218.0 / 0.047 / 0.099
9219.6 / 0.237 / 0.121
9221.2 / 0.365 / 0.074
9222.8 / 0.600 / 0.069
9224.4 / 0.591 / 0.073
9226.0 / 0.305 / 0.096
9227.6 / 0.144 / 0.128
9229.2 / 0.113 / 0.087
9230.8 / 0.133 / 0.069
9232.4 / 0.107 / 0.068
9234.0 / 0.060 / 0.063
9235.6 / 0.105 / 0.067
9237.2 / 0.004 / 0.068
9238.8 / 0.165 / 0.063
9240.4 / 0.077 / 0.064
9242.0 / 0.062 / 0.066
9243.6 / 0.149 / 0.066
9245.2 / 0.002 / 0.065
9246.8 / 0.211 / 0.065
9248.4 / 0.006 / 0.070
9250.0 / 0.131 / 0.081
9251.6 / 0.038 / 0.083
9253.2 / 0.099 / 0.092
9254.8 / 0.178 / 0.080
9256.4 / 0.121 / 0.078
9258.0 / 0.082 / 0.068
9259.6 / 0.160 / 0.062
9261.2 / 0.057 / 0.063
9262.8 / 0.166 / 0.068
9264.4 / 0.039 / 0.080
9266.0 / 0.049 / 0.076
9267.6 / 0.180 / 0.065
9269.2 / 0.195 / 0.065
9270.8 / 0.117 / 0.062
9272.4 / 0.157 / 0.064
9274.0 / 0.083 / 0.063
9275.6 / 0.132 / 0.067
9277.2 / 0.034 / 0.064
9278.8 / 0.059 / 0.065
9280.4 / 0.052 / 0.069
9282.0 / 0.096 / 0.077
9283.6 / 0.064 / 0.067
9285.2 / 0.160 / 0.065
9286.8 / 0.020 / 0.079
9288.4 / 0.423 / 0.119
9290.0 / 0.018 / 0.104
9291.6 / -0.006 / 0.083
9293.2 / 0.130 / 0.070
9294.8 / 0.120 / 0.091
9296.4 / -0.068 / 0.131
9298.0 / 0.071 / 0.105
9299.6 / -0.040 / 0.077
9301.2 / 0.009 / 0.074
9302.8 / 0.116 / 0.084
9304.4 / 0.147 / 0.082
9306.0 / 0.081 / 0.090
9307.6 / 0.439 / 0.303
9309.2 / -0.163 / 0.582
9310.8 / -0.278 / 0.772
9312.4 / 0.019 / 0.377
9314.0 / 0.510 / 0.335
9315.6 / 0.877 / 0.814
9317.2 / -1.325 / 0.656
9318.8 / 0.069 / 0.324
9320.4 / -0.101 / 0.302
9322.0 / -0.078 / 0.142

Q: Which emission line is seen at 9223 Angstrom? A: H-beta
